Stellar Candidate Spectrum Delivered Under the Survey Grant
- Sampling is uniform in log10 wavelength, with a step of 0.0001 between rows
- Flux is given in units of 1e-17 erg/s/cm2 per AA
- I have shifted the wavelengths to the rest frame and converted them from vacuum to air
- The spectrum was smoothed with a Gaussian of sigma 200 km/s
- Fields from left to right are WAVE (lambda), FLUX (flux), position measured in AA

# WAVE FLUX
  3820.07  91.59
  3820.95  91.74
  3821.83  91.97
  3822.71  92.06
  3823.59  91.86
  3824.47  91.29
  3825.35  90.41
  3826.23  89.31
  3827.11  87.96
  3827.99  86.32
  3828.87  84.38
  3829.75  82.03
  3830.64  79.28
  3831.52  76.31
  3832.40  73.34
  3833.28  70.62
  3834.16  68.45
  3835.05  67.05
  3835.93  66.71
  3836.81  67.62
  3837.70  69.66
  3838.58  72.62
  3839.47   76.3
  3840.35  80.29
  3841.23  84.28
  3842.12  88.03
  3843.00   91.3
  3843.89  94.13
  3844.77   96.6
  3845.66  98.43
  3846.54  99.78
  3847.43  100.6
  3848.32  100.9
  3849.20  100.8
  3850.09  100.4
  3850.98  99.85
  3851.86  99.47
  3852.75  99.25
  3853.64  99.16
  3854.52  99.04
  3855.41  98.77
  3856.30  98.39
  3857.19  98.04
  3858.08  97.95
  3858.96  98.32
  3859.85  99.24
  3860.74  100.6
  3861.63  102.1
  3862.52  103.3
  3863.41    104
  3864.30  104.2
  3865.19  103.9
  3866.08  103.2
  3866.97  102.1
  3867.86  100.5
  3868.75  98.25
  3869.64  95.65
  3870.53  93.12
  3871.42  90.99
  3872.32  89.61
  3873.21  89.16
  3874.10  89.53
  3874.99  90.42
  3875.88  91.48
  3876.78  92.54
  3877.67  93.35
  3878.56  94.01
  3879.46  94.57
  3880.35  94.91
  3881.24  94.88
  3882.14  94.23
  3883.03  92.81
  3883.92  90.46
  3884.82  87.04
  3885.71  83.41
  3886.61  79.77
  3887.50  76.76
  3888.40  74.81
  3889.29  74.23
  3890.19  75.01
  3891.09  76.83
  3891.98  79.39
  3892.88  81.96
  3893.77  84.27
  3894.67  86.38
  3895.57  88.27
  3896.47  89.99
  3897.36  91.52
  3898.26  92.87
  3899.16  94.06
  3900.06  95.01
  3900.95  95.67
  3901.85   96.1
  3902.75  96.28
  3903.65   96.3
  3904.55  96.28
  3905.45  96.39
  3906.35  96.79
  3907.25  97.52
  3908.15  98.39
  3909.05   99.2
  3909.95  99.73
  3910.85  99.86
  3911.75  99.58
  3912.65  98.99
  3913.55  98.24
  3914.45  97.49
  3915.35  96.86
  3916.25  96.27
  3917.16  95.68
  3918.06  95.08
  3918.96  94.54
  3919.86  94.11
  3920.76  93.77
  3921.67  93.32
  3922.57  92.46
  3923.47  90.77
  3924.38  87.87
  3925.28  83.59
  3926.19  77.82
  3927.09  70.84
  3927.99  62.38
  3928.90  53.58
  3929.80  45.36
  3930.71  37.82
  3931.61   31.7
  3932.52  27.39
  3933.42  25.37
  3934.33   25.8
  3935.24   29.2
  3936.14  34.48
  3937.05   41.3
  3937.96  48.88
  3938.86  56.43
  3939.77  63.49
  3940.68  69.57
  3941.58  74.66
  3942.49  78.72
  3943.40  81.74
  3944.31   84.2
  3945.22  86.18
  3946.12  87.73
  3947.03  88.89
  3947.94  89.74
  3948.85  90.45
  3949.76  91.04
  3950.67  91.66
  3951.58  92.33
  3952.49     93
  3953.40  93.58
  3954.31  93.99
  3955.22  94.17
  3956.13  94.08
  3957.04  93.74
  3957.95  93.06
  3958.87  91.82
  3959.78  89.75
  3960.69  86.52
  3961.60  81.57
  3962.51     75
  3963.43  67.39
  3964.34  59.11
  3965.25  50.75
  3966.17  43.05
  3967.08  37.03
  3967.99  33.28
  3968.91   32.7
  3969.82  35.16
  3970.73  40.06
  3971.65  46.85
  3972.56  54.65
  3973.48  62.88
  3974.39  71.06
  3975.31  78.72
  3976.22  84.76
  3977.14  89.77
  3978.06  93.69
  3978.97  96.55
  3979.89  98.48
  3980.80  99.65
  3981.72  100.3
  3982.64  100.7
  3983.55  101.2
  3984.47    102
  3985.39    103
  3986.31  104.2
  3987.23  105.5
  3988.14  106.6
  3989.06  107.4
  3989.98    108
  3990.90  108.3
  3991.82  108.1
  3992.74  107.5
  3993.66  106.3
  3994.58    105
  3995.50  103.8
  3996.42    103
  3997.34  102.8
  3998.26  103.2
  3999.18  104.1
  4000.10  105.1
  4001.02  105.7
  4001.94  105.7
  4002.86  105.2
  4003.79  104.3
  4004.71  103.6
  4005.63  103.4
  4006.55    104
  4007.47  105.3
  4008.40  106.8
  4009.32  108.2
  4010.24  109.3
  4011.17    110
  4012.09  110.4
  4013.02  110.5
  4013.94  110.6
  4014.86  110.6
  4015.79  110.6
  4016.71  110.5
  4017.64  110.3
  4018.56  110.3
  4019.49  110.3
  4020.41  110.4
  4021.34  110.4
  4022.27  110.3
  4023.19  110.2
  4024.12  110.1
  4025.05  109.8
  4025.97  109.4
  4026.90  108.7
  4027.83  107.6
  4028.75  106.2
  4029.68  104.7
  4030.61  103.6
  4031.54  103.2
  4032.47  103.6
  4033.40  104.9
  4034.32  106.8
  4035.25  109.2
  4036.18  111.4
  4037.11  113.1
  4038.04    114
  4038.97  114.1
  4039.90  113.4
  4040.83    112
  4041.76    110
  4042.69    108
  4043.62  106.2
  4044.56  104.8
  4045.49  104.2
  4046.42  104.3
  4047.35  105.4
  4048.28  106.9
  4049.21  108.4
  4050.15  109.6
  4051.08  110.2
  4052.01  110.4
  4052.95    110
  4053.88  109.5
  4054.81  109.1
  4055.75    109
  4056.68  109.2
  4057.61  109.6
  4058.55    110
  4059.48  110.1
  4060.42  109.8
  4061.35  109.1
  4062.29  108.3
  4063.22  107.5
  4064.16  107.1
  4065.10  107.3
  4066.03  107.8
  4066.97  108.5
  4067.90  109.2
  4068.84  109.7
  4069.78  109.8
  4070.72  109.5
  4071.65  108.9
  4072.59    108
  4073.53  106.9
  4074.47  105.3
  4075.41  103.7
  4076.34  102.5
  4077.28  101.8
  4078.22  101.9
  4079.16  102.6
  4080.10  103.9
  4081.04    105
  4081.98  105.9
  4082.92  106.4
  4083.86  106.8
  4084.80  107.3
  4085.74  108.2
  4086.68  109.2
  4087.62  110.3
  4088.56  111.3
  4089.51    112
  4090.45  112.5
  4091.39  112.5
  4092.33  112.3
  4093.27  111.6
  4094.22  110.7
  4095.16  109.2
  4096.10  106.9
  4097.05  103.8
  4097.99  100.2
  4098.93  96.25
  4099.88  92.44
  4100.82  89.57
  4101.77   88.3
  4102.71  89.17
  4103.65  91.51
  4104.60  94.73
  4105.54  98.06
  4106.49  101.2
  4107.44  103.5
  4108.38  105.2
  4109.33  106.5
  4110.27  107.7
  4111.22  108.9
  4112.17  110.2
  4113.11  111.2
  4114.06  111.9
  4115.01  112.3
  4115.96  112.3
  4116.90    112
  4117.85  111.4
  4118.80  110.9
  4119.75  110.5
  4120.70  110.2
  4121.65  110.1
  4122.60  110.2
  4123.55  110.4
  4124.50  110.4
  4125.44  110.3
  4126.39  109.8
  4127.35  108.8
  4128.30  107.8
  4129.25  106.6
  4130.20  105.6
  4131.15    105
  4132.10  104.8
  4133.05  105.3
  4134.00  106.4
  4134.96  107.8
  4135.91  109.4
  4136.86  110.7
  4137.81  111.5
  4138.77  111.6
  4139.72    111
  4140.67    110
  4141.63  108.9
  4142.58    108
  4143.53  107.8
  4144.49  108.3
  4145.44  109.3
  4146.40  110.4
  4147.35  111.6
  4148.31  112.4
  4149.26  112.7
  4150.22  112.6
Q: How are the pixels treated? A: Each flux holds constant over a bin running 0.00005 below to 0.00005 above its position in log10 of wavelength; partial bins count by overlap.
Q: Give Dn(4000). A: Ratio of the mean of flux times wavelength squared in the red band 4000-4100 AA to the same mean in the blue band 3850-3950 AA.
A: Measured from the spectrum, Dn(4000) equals 1.36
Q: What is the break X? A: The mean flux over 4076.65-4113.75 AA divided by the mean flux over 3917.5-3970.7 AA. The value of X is 1.48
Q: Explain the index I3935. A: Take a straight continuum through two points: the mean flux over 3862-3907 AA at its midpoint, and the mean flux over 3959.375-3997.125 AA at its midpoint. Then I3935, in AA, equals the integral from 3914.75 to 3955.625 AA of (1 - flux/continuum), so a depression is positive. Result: 6.0 AA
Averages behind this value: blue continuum 91.6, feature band 74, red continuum 82.8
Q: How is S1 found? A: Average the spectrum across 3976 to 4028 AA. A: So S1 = 106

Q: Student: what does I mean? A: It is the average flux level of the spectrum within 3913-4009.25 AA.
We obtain 82.5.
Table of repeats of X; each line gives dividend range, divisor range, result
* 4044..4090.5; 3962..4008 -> 1.23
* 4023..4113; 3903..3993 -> 1.33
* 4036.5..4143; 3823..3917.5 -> 1.18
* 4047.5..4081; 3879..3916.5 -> 1.18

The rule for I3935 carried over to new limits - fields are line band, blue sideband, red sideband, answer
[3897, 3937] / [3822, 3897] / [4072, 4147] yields 5.45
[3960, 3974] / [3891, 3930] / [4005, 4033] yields 6.34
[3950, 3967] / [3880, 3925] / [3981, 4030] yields 3.08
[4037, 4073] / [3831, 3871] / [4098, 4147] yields -2.18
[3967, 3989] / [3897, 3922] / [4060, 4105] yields 4.49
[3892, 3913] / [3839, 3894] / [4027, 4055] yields 0.46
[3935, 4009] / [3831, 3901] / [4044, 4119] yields 9.97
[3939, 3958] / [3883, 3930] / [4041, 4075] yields 1.56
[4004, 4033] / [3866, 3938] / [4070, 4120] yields -3.37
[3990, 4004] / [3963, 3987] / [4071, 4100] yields -4.52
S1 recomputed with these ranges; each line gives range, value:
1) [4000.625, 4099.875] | 108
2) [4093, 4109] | 99.4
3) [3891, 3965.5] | 81.2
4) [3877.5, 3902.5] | 87.6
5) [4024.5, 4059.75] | 108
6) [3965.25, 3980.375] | 62.2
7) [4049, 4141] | 107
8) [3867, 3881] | 93.5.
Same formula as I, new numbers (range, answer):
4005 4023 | 109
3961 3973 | 50.9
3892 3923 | 94.5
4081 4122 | 106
